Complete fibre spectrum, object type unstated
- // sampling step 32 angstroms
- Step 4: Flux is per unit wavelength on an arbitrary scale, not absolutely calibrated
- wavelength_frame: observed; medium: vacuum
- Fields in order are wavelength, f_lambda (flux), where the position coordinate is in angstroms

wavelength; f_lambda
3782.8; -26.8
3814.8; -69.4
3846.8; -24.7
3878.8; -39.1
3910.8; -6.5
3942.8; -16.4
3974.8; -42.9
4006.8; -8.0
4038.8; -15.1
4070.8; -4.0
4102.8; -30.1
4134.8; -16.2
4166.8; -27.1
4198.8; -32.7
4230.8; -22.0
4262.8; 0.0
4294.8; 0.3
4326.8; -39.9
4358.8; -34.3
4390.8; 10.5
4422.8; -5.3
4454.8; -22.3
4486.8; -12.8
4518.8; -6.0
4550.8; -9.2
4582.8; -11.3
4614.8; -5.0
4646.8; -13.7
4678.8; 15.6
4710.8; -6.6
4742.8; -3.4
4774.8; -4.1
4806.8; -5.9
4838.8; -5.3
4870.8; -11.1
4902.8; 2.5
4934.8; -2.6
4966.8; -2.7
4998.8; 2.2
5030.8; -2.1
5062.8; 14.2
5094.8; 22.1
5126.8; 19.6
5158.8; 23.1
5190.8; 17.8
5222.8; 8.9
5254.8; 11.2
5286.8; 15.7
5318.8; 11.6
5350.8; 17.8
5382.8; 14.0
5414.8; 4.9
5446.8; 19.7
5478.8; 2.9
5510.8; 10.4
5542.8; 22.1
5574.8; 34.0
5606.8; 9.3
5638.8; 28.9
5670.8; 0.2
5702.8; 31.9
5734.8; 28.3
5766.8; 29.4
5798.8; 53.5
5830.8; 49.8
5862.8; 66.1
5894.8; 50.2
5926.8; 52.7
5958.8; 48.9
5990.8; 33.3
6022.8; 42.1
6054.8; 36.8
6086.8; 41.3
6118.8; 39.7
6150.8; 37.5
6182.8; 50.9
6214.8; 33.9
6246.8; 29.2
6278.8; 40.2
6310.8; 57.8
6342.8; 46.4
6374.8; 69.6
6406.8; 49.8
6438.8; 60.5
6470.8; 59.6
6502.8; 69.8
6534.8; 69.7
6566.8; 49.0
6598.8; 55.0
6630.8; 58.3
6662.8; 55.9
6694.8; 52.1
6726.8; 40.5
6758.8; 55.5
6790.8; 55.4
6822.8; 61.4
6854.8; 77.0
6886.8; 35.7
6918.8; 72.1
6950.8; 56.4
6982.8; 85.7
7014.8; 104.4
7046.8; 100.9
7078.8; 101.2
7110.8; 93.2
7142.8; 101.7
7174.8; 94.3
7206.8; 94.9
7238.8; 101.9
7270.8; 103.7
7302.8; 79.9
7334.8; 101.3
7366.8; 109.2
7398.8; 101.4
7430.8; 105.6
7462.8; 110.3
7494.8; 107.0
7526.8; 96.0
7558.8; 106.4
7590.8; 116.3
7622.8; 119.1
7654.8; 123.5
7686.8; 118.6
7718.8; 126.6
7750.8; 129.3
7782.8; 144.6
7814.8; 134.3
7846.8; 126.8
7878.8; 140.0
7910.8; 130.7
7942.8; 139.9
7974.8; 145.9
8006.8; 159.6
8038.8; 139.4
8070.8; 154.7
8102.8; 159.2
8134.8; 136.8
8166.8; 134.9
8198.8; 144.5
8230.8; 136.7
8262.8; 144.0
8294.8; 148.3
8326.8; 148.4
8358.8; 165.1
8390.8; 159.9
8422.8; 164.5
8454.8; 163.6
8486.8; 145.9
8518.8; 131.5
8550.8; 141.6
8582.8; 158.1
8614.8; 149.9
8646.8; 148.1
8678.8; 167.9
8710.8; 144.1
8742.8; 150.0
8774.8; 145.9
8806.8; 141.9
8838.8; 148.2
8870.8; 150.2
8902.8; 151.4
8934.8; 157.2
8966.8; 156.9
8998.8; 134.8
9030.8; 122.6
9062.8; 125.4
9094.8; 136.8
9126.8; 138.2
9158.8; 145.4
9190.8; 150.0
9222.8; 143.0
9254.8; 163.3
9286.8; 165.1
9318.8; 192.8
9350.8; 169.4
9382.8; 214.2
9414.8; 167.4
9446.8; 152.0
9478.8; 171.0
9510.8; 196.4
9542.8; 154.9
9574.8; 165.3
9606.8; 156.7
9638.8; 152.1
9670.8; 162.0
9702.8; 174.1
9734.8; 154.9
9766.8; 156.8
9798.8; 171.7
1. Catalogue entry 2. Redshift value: 0.750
